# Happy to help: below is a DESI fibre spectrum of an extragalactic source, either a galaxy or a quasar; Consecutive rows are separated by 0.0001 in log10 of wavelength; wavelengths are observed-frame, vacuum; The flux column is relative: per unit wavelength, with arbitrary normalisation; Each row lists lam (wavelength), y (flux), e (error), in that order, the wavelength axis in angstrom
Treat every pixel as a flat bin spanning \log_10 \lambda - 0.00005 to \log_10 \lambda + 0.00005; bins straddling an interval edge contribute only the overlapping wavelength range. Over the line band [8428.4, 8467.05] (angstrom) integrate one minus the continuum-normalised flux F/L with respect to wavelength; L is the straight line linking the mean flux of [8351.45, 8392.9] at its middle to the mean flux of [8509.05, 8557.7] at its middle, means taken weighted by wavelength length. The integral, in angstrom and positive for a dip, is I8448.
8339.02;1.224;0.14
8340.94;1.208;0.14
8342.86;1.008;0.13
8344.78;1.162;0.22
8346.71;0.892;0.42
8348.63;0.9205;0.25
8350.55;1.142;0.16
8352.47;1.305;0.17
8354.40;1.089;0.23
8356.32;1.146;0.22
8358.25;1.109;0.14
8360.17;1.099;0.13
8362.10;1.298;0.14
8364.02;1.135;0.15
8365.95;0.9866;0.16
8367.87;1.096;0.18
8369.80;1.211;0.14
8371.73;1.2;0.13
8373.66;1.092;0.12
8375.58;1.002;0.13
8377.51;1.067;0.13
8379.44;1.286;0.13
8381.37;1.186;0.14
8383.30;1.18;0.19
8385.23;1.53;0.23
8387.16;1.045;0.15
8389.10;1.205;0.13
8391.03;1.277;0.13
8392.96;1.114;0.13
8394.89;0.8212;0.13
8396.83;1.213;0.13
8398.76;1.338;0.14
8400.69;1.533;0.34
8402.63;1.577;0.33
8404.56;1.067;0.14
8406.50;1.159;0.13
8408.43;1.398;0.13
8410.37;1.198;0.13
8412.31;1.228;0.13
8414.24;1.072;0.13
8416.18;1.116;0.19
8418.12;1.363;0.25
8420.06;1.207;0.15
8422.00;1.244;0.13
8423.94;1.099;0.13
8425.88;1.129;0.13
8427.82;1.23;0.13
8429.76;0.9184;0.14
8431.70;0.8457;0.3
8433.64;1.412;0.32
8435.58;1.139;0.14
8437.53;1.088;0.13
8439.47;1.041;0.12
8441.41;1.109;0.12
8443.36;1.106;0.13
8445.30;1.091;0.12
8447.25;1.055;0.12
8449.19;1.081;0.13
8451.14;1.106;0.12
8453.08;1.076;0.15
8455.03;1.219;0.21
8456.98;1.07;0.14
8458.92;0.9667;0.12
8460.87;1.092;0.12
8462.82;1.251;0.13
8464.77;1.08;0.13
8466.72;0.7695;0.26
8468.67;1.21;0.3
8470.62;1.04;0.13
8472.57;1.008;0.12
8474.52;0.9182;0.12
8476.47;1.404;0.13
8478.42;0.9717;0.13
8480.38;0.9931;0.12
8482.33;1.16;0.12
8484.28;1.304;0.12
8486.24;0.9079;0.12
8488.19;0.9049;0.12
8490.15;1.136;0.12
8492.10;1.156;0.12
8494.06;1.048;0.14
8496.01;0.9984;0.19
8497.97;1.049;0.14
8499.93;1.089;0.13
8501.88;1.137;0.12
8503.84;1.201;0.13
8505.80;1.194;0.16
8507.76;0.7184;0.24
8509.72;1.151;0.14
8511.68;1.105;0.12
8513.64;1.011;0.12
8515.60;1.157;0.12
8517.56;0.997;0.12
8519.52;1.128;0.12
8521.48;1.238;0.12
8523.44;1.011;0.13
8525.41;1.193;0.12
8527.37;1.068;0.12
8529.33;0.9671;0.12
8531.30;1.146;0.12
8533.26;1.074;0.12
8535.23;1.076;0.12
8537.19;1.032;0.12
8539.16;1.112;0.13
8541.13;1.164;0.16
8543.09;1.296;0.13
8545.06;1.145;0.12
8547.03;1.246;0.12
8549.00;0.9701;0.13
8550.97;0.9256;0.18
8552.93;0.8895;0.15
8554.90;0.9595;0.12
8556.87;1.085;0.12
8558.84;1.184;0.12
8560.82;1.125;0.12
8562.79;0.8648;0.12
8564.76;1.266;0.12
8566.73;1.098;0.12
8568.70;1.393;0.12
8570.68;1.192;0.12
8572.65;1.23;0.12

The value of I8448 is 1.6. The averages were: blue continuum 1.17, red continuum 1.09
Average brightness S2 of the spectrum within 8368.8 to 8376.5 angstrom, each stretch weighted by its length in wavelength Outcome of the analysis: 1.13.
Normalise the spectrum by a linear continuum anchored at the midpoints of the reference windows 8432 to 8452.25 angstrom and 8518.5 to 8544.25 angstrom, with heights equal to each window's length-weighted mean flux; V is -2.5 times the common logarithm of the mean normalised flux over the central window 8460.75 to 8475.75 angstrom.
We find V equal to 0.06 mag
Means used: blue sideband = 1.11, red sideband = 1.12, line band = 1.05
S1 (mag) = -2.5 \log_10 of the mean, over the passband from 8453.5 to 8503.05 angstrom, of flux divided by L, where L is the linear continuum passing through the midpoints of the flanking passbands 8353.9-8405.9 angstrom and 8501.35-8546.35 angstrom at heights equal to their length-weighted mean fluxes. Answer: 0.051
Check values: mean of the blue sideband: 1.18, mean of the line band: 1.08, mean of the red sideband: 1.1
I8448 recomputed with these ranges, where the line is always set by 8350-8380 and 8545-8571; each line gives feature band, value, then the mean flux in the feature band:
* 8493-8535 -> 0.85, 1.08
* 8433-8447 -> -0.11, 1.13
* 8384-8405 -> -2.20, 1.25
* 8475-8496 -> 0.38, 1.09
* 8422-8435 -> 0.08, 1.12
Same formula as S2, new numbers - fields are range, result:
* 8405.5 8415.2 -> 1.21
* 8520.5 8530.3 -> 1.1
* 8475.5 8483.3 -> 1.13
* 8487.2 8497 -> 1.05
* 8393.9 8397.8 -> 1.02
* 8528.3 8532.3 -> 1.06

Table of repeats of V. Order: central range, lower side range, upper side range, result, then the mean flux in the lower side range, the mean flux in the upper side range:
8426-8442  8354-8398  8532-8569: 0.03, 1.15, 1.1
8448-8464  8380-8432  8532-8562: 0.05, 1.2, 1.08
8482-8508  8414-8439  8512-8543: 0.03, 1.14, 1.1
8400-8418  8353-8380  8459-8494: -0.14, 1.13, 1.07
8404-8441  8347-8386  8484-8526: -0.03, 1.15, 1.08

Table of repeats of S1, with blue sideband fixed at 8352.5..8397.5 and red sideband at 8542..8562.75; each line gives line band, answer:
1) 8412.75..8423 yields -0.065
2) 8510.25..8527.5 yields -0.016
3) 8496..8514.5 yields 0.025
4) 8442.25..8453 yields 0.031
